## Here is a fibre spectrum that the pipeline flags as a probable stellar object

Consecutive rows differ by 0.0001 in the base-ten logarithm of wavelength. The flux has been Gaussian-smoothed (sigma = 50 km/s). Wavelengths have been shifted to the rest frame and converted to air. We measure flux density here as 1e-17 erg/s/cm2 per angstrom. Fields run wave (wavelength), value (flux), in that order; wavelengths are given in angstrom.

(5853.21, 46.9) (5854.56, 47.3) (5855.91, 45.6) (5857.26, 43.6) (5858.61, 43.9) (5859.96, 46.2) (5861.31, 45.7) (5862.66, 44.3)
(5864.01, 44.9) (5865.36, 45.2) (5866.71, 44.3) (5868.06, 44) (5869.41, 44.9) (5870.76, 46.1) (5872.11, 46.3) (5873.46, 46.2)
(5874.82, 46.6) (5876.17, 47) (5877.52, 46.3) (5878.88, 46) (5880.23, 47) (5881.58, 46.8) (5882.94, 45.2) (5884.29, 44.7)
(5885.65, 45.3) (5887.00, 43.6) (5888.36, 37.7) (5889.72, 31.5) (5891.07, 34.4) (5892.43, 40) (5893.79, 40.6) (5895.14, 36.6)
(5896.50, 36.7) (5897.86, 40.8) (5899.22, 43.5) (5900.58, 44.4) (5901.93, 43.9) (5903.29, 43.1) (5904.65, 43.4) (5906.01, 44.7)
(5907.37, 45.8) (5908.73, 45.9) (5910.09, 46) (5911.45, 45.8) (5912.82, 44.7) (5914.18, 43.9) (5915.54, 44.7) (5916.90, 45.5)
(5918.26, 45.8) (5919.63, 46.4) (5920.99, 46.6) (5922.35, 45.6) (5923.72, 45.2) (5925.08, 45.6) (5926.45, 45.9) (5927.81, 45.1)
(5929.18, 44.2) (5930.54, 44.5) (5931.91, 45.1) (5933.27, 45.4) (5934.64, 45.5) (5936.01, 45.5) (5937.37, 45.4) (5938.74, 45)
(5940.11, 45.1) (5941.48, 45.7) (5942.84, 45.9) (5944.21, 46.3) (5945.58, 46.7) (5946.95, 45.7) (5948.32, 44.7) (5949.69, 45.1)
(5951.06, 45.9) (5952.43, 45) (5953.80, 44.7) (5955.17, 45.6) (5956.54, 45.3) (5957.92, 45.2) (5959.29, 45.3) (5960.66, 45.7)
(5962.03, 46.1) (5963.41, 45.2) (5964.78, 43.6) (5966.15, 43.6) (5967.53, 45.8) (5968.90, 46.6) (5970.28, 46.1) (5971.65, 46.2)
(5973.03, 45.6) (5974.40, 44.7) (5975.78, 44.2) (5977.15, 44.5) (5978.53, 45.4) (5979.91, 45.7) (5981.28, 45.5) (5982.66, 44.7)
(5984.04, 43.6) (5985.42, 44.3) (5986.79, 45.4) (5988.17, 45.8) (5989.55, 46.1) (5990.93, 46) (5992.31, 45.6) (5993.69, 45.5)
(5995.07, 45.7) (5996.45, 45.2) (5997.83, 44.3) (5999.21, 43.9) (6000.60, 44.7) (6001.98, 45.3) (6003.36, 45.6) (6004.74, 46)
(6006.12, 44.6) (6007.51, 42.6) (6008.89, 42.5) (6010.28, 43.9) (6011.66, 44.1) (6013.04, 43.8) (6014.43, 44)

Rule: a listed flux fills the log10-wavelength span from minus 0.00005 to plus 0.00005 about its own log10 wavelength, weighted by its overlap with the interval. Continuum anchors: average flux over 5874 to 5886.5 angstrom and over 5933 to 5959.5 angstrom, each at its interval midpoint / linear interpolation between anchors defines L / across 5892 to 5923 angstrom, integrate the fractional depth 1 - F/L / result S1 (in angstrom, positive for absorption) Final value 1.4 angstrom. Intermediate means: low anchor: 46.1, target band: 43.7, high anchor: 45.4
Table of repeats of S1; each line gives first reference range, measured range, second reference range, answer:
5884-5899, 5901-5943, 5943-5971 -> -3.1 angstrom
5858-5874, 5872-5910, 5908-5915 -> 1.9 angstrom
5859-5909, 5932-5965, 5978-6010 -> -0.8 angstrom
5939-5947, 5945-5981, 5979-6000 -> 0.2 angstrom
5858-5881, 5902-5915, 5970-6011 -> 0.2 angstrom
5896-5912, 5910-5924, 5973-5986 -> -0.5 angstrom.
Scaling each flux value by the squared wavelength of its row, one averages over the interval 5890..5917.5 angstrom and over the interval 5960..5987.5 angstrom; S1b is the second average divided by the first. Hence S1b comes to 1.1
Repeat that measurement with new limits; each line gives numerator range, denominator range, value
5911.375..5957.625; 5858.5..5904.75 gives 1.07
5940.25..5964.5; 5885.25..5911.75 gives 1.11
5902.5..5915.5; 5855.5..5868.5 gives 1.02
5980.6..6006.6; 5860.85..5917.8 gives 1.07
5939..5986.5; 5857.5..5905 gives 1.07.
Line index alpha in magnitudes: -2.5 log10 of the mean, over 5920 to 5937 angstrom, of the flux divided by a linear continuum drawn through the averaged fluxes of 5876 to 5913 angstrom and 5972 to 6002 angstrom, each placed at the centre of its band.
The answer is -0.04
